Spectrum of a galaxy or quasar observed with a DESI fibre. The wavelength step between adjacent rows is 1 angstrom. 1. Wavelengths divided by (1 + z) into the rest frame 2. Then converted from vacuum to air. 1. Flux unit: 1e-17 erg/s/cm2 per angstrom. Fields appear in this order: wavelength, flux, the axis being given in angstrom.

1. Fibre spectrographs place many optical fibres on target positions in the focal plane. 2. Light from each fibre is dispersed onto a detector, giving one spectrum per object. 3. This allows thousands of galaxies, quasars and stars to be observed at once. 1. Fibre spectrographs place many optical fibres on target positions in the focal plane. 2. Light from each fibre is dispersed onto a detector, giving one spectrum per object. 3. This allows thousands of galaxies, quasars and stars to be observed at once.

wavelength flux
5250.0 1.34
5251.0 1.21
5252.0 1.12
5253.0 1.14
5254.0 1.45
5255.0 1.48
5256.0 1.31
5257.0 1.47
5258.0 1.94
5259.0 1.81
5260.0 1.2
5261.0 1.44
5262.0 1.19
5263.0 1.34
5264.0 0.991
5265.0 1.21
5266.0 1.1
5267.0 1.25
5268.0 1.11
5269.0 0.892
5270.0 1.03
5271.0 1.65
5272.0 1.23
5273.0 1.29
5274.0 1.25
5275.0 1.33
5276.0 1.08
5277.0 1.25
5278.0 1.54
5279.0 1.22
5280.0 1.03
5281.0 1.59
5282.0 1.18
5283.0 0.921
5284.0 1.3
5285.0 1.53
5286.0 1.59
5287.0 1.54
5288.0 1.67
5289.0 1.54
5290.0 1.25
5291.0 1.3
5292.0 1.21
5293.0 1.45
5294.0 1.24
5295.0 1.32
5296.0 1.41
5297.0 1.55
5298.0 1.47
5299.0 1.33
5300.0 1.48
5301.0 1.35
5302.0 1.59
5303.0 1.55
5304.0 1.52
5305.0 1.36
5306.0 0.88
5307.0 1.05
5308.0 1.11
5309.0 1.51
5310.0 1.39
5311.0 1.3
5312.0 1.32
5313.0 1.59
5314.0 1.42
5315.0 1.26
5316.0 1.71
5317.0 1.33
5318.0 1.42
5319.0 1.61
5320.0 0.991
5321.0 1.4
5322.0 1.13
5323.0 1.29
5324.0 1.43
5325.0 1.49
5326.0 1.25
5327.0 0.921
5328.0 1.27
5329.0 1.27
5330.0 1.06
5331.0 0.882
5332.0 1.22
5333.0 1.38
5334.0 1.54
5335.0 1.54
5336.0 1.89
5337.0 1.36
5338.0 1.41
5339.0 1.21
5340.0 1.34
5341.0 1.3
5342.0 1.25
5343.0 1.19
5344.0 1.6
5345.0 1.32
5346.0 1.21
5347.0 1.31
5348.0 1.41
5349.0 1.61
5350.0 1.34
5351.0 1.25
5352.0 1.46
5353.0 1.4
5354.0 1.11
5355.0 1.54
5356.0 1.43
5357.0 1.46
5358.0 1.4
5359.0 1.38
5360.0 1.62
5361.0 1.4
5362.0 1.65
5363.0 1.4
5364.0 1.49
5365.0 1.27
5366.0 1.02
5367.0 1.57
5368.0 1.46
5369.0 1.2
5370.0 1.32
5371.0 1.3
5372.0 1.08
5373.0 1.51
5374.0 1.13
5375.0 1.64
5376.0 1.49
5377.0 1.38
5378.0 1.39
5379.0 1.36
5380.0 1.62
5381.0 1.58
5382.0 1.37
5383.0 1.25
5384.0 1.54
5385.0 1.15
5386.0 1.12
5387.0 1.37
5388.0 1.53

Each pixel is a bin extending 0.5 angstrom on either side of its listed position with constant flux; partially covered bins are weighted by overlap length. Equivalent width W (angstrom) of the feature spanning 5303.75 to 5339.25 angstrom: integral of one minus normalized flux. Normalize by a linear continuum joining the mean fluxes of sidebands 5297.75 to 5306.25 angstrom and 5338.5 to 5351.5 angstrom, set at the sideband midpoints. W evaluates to 1.2 angstrom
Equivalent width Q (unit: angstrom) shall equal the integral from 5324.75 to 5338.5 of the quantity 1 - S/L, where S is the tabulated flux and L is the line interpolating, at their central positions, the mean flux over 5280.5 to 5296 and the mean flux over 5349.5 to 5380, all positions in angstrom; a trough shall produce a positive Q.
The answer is 0.6 angstrom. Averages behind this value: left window 1.38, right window 1.39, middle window 1.32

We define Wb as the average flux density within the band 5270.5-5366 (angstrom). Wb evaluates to 1.36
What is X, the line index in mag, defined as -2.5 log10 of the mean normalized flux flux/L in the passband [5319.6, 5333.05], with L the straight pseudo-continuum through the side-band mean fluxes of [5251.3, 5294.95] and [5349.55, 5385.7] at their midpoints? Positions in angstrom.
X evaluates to 0.124 mag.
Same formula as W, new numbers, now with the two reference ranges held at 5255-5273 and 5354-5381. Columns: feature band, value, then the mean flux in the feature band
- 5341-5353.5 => 0.2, 1.36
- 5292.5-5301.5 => -0.4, 1.4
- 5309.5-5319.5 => -0.6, 1.44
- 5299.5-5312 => 0.1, 1.34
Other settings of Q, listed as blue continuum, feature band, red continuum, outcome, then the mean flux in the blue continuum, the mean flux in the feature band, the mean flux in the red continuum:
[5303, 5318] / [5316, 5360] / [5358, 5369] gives 1.15 angstrom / 1.35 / 1.35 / 1.41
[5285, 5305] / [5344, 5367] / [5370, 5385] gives 0.17 angstrom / 1.44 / 1.39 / 1.39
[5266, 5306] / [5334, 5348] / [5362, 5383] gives -0.22 angstrom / 1.33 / 1.39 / 1.38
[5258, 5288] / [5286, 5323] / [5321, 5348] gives -2.07 angstrom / 1.3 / 1.38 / 1.31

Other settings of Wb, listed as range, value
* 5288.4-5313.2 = 1.36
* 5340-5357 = 1.36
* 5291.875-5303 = 1.41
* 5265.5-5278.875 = 1.23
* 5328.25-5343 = 1.33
